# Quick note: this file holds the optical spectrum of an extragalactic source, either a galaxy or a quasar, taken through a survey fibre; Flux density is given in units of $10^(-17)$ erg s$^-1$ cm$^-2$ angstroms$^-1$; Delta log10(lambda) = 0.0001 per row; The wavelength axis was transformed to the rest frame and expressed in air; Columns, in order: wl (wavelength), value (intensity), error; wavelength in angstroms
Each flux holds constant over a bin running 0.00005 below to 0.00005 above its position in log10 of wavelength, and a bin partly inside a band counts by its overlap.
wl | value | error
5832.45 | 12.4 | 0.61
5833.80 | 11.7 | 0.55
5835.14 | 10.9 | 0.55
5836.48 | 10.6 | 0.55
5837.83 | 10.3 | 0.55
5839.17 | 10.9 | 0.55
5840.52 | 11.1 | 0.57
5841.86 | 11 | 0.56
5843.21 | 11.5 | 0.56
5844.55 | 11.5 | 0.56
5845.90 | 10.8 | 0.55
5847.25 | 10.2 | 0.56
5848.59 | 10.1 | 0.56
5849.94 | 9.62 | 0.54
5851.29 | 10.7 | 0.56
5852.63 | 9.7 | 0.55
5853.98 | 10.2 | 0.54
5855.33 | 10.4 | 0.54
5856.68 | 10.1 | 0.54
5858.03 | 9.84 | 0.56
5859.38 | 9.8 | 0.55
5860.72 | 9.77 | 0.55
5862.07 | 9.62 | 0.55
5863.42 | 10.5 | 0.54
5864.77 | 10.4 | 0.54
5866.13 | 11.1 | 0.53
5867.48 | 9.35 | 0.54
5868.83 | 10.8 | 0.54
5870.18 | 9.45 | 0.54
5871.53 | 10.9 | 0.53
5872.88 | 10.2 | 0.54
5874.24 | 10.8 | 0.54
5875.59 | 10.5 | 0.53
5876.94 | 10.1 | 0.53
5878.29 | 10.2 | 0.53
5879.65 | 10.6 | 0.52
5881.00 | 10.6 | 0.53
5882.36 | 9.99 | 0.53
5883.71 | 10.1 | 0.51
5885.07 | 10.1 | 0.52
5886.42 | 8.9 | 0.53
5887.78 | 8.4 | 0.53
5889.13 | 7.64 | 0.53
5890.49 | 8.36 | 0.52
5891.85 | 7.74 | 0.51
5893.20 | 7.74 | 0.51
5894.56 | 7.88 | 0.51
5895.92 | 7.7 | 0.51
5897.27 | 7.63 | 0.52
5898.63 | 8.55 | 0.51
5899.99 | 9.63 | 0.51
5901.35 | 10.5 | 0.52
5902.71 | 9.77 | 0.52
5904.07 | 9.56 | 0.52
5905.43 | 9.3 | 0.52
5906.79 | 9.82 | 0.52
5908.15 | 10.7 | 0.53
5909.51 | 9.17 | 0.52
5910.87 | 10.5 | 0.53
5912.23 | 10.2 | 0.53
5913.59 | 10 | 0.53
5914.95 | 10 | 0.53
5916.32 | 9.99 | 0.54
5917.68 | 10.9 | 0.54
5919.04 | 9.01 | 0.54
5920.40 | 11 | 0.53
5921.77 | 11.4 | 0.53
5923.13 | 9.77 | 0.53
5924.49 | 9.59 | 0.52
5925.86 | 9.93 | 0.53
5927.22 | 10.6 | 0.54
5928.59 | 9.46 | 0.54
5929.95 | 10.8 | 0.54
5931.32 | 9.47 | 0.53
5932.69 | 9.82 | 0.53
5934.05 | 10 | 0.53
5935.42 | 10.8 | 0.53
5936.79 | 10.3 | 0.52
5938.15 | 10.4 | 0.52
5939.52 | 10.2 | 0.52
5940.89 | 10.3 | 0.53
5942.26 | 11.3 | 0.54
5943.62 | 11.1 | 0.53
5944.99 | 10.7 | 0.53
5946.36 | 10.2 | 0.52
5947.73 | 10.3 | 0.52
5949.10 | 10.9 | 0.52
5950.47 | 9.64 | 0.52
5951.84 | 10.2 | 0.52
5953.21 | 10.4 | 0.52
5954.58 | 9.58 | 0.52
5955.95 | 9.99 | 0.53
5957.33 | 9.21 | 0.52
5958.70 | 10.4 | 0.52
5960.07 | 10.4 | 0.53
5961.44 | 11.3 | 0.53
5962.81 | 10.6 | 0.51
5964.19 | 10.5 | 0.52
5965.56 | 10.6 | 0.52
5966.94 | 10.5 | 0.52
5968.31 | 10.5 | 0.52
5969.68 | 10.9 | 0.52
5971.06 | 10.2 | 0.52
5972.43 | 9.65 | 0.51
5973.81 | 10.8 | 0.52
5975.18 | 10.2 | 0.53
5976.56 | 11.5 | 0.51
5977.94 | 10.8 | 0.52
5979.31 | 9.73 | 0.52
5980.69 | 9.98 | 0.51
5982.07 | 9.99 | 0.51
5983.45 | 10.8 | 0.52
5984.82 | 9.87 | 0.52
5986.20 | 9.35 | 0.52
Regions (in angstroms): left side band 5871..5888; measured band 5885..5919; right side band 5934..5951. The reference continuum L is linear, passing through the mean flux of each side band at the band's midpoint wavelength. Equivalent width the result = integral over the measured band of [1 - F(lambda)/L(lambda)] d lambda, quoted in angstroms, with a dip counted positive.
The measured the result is 3.53 angstroms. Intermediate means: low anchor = 10.1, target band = 9.21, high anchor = 10.5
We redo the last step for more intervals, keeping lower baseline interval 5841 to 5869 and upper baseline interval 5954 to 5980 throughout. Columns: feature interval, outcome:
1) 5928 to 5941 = 0.3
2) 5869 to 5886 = 0.1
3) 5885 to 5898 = 2.8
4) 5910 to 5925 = 0.2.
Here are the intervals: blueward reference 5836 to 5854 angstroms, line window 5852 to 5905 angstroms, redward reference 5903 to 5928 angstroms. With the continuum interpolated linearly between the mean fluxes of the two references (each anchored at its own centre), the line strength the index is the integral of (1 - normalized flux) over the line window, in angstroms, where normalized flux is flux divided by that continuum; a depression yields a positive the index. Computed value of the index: 3.8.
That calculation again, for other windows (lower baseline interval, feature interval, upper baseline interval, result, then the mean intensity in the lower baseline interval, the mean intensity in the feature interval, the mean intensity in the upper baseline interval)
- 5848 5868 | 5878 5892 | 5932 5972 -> 1.1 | 10.1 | 9.36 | 10.4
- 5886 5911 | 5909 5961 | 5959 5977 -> -2.4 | 8.89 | 10.2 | 10.6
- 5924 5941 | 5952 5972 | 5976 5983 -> -0.1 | 10.1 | 10.4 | 10.4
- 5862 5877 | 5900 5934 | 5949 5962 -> 0.7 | 10.3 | 10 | 10.2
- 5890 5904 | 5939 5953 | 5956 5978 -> -0.8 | 8.6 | 10.5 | 10.5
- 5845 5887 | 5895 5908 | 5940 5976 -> 1.4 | 10.2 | 9.2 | 10.4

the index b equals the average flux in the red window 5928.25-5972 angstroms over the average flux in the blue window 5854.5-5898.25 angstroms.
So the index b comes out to 1.1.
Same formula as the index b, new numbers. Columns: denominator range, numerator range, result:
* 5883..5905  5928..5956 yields 1.17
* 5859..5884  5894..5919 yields 0.93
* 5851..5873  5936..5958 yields 1.01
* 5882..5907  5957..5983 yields 1.17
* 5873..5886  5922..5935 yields 0.97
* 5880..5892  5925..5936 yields 1.10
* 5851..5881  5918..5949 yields 1.01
